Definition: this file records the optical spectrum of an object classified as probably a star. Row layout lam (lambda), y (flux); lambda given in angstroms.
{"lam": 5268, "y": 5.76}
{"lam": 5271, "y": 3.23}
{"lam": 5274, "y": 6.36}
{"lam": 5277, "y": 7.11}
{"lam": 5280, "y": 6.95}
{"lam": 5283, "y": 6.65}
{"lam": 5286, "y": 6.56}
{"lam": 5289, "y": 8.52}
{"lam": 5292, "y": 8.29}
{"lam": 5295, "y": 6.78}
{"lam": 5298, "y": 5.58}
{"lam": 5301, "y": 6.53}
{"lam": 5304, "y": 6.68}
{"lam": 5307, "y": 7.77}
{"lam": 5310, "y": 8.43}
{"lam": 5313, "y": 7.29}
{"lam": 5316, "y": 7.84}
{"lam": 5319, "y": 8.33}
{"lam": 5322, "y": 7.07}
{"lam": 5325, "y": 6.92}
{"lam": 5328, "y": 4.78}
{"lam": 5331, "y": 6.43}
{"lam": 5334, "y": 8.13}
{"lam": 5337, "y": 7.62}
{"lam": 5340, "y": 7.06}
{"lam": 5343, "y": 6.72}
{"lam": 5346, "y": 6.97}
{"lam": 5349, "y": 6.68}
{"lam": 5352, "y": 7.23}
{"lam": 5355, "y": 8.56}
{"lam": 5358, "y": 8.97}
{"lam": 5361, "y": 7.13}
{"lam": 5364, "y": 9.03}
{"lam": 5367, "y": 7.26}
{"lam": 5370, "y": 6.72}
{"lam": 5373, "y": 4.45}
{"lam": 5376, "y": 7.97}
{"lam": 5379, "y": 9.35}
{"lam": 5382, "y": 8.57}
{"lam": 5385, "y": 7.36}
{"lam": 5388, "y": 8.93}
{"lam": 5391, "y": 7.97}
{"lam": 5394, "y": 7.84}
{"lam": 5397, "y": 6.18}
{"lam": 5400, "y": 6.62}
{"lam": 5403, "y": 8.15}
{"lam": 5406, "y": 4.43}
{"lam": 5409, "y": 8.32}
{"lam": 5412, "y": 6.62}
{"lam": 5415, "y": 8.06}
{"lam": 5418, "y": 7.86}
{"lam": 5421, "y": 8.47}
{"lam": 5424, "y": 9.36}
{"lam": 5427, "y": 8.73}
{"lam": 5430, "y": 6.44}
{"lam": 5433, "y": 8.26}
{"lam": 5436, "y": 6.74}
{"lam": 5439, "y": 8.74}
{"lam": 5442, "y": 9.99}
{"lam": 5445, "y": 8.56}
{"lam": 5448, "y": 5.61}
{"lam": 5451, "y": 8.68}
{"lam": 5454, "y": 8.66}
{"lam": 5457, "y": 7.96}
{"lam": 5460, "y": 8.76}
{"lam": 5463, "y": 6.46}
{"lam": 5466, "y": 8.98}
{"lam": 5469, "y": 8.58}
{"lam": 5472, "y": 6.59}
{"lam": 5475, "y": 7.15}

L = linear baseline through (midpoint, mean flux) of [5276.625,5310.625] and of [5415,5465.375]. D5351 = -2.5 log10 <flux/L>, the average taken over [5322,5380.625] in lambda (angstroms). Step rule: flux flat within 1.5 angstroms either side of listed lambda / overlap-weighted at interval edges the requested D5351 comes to 0.04 mag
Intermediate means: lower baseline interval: 7.12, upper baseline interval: 8.1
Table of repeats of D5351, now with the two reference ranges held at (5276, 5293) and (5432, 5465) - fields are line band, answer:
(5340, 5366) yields 0.002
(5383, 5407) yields 0.078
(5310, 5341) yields 0.043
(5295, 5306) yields 0.157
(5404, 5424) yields 0.061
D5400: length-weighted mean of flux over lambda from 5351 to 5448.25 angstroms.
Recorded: 7.74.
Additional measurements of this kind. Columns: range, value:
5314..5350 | 7.05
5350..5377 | 7.46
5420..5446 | 8.36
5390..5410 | 7.02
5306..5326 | 7.68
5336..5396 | 7.61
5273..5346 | 7.1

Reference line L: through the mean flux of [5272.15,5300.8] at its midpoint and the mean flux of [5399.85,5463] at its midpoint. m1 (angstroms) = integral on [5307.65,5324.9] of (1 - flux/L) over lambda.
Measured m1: -1.5 angstroms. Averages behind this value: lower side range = 6.91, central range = 7.72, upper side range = 7.85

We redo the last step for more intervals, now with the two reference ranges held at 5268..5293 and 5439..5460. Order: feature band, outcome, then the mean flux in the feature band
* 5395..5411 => 2.2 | 6.77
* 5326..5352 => 1.4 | 6.83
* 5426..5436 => 0.6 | 7.6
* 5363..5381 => 0.2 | 7.45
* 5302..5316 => -1.3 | 7.54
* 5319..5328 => 0.3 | 6.85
